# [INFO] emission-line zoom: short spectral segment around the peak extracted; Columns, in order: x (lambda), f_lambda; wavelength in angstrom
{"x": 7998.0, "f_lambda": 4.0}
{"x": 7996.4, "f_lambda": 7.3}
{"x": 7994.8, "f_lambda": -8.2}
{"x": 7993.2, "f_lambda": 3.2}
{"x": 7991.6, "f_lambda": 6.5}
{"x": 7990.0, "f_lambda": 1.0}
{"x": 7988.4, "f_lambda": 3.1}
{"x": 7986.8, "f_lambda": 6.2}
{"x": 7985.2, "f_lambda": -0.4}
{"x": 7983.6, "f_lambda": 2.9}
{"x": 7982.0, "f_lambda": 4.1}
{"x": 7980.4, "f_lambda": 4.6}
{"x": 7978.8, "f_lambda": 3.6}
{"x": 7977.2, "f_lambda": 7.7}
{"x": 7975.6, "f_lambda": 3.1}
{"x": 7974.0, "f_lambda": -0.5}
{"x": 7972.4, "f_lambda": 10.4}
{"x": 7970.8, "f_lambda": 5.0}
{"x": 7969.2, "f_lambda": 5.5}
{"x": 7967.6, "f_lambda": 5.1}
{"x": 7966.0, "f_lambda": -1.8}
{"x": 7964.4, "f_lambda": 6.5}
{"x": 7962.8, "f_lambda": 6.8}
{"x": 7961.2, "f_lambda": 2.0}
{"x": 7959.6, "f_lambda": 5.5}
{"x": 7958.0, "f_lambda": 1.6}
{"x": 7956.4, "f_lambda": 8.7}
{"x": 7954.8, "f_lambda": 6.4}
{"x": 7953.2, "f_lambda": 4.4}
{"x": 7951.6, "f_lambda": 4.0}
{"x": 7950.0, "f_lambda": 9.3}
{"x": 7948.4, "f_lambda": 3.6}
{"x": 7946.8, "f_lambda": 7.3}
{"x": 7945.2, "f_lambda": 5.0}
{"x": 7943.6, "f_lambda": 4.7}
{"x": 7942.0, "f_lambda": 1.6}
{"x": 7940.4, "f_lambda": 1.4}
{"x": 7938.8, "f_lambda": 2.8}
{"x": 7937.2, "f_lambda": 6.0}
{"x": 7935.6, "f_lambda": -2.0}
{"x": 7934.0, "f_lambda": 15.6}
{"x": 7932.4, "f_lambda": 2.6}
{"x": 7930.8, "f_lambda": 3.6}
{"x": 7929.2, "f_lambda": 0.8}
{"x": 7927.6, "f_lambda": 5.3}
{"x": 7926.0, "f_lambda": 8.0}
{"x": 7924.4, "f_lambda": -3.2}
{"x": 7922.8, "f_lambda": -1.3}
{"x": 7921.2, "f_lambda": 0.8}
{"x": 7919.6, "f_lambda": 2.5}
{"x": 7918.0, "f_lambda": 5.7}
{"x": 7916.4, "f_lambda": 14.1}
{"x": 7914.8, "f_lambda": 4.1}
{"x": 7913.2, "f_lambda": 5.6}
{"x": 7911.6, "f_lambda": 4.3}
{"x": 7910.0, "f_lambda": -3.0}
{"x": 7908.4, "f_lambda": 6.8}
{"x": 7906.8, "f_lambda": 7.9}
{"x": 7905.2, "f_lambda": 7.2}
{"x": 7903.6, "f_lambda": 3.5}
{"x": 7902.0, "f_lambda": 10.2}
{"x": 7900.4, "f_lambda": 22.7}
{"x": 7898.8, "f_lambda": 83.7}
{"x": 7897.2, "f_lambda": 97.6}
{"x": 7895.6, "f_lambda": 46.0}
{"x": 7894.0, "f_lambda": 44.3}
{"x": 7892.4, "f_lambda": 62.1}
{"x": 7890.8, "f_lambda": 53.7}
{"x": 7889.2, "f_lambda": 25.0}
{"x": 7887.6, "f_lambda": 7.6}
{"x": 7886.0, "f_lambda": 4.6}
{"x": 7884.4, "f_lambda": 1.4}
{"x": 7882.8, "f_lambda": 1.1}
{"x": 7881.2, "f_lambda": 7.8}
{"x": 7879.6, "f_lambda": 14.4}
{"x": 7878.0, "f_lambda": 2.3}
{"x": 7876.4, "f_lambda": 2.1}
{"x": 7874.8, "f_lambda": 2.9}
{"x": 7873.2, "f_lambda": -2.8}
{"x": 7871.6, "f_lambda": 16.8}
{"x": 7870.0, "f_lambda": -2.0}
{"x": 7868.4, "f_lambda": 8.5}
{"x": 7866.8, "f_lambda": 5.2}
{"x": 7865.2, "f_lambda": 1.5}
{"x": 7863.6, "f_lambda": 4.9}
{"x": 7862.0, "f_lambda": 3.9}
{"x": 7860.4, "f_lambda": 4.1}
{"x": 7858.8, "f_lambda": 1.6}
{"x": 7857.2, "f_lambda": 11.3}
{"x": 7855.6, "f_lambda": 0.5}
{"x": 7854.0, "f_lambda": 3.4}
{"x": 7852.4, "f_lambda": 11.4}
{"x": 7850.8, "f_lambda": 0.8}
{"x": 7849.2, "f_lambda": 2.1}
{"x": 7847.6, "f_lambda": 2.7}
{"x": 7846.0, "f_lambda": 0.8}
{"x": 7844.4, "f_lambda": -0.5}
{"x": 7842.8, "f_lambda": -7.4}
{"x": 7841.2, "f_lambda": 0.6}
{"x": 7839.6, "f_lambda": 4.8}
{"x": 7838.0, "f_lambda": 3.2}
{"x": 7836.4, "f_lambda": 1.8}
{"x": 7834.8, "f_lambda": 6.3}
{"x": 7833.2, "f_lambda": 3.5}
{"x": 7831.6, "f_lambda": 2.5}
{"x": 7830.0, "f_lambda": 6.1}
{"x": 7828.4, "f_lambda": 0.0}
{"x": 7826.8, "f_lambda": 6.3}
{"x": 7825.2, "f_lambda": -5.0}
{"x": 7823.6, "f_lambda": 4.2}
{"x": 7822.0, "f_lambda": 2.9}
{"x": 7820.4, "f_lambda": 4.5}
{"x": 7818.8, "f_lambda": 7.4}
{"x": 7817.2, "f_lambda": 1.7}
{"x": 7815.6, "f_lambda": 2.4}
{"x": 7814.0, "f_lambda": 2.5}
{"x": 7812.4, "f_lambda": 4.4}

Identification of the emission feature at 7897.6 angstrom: [O II] 3727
